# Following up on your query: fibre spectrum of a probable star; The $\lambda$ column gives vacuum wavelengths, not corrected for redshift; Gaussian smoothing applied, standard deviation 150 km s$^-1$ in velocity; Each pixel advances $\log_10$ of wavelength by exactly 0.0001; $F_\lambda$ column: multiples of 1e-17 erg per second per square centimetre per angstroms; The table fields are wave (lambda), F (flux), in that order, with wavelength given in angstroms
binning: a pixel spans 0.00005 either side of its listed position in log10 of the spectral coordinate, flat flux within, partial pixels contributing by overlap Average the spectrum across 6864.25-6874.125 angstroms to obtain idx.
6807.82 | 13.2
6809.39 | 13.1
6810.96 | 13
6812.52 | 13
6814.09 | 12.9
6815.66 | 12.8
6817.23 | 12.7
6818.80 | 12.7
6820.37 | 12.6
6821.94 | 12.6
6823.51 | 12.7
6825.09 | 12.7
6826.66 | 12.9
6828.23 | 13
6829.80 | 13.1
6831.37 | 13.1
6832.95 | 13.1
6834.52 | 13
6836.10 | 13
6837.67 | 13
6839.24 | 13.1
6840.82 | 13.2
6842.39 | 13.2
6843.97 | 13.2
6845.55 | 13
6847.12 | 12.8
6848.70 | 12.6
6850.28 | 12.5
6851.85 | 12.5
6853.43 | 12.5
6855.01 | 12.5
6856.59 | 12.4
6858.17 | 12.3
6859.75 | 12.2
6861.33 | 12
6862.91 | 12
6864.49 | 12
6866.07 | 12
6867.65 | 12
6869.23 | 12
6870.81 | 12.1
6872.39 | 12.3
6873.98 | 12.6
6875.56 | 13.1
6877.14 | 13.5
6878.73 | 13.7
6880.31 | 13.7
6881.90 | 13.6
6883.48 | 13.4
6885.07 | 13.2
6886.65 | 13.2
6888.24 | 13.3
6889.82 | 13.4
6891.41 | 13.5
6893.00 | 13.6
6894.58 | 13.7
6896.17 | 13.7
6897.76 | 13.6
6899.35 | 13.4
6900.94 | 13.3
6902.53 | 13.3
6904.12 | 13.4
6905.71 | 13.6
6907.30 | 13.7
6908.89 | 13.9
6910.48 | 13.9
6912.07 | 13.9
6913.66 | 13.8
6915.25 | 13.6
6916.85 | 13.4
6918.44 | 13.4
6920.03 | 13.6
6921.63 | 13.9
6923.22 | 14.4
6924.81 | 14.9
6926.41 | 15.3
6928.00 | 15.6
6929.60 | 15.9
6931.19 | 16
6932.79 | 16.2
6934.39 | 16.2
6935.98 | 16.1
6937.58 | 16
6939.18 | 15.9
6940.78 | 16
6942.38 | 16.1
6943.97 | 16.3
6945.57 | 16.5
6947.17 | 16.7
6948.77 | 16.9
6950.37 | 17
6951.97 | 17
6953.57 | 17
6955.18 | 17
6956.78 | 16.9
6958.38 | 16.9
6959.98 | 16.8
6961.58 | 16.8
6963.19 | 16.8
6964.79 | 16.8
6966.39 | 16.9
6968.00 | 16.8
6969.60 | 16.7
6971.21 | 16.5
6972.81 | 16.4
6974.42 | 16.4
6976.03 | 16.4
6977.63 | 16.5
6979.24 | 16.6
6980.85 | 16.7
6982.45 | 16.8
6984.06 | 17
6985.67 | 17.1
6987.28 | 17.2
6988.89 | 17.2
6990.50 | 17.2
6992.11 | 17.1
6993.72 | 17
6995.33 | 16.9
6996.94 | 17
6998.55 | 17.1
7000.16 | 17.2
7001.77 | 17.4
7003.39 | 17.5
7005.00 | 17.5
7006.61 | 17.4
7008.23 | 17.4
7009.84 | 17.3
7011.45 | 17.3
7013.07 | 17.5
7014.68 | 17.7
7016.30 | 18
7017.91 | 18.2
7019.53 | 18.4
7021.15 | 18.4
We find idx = 12.1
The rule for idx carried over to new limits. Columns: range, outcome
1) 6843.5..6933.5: 13.4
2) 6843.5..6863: 12.5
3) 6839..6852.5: 12.9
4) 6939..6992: 16.7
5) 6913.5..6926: 13.9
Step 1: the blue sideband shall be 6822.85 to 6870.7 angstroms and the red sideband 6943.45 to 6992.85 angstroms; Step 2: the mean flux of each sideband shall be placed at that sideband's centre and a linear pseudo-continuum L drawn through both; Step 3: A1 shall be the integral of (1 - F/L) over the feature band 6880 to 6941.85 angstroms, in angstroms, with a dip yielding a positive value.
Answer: 2.6 angstroms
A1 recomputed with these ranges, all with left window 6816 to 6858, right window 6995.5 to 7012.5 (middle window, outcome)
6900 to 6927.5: 1.9 angstroms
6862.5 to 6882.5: 1.6 angstroms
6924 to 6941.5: -0.5 angstroms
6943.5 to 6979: -1.3 angstroms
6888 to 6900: 0.7 angstroms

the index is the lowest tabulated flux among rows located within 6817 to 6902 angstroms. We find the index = 12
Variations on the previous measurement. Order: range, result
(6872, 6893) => 12.3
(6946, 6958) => 16.7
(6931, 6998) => 15.9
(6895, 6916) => 13.3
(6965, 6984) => 16.4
